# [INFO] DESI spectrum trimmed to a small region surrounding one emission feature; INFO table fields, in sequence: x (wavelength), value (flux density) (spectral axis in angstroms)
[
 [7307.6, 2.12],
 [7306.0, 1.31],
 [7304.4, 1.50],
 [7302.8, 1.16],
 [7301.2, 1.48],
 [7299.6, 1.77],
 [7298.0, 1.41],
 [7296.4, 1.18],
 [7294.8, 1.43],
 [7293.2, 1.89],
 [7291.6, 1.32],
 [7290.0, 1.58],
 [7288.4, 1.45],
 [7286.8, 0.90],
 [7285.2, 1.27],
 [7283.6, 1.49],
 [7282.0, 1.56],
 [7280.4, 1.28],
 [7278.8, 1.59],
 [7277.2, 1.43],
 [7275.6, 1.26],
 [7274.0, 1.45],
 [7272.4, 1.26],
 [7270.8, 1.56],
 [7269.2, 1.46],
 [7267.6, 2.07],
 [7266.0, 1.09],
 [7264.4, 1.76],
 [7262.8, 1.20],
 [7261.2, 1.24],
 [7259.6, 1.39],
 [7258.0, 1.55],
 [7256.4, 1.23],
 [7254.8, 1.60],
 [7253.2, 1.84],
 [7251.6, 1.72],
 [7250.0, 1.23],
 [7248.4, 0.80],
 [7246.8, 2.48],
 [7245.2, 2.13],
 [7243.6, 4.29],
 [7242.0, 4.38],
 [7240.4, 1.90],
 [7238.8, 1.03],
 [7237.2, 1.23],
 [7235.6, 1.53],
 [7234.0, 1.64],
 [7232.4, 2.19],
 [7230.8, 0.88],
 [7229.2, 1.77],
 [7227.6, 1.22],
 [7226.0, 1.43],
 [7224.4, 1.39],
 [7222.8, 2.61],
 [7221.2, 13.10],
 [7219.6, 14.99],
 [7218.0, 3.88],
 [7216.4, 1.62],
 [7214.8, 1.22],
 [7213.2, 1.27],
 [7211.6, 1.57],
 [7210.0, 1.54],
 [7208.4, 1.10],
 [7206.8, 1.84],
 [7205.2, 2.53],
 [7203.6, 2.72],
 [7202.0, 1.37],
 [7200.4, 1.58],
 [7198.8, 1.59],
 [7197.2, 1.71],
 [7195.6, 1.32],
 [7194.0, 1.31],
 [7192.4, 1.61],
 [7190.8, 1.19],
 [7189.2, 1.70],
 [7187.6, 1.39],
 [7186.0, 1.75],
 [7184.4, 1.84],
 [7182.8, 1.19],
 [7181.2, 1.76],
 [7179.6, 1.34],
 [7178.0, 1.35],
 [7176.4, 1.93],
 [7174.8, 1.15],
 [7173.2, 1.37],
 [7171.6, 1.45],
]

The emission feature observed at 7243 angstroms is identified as [N II]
